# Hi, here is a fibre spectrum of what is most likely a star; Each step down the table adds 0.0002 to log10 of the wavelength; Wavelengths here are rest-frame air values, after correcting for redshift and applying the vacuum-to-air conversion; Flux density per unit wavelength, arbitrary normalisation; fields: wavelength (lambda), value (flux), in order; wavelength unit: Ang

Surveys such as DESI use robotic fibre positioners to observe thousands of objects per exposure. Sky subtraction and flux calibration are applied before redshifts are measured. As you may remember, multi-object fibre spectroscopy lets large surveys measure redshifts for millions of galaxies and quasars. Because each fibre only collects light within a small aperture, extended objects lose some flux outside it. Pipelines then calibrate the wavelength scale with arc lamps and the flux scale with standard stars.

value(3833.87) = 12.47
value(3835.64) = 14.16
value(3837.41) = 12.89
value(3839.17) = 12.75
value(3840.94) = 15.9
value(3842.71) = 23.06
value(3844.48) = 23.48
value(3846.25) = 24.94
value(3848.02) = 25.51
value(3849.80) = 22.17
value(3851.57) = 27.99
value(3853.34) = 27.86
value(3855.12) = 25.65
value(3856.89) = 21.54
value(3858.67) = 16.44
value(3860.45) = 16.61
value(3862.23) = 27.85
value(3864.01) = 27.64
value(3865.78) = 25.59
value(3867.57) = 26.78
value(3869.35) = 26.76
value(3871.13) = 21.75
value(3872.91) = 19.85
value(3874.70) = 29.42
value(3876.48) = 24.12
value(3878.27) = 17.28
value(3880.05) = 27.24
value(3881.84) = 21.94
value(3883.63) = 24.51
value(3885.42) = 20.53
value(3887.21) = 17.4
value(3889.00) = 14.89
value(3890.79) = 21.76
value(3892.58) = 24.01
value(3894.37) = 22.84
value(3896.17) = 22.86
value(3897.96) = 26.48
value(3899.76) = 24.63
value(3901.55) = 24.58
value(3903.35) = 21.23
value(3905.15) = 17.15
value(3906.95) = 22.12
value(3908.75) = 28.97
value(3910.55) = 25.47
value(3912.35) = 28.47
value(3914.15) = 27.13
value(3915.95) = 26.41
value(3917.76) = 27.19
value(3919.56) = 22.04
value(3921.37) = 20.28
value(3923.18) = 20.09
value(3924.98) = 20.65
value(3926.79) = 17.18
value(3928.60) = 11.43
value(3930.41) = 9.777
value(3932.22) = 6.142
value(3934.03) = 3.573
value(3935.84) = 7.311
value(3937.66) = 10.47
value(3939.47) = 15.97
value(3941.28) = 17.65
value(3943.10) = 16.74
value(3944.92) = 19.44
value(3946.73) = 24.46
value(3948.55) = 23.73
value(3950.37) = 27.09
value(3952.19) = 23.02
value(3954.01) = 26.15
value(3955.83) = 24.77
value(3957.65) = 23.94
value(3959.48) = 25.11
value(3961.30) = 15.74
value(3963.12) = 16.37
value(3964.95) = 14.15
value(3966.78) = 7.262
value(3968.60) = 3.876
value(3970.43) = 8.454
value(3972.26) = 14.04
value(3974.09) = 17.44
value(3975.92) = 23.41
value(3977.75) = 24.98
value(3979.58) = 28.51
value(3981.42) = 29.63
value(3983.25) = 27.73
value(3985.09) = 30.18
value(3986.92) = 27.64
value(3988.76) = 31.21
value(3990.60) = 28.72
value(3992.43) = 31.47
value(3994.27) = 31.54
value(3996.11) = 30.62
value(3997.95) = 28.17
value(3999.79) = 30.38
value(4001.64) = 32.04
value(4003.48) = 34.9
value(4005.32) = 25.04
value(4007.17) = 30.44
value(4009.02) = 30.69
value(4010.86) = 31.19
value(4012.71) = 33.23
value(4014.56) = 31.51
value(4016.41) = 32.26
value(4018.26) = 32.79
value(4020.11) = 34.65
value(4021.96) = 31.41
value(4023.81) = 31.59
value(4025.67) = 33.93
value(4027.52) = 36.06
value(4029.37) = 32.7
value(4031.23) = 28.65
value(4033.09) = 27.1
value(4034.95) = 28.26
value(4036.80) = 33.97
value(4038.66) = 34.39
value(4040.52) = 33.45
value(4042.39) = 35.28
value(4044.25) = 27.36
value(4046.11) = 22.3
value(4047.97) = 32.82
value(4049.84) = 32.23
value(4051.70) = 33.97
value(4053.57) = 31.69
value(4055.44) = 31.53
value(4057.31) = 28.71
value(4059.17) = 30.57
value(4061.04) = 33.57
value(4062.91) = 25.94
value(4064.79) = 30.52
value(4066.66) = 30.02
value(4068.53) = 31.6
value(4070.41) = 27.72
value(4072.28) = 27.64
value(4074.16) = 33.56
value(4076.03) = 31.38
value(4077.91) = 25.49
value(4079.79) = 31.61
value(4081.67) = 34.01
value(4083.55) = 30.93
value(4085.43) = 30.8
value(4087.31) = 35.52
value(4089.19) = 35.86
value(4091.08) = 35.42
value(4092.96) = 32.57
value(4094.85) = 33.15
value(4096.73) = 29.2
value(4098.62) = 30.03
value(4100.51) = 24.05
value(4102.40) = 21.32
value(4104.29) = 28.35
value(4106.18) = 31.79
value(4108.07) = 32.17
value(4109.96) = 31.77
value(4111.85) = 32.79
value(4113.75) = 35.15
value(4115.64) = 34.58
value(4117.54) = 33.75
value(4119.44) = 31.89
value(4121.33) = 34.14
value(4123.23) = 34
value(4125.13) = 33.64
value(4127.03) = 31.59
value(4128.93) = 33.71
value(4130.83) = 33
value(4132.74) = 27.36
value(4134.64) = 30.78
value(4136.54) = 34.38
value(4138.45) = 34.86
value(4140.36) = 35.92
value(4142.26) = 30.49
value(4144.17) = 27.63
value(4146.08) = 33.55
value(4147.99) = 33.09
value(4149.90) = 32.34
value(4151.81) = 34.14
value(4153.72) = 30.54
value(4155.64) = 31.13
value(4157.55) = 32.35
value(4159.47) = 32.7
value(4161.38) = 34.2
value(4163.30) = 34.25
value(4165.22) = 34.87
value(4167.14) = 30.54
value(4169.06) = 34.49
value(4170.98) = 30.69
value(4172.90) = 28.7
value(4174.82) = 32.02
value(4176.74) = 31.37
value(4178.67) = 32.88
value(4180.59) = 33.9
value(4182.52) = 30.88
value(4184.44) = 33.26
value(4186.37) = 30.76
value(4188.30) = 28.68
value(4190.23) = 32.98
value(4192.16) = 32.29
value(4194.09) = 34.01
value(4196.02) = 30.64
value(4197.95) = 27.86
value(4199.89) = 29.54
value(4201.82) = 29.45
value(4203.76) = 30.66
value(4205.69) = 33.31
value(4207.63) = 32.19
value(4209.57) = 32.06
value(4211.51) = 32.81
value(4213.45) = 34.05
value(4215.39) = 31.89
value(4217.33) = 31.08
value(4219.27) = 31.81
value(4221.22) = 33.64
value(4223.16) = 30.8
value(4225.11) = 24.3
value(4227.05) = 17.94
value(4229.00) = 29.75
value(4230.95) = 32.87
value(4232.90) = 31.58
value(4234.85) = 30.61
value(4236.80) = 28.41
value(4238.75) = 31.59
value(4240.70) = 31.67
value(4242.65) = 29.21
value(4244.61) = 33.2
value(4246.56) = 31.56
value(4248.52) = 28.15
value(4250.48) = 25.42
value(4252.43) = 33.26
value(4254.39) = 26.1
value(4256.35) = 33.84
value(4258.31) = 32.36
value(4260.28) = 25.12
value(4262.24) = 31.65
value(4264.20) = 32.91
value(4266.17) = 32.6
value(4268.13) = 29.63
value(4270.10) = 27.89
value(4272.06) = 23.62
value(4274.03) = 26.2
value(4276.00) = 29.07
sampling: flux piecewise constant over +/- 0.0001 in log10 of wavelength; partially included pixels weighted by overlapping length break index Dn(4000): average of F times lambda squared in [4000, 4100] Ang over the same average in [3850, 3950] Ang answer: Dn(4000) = 1.59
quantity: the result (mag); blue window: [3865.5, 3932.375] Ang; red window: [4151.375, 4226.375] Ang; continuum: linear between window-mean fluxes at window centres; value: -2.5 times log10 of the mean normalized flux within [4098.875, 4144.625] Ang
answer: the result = -0.08 mag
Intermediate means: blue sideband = 22.2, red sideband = 31.7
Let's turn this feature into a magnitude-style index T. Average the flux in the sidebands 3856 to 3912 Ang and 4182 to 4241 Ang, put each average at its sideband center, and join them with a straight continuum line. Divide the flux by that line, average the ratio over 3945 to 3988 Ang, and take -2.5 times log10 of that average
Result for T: 0.18 mag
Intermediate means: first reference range 23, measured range 21.2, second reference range 30.7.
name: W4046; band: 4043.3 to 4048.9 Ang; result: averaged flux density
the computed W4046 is 27.6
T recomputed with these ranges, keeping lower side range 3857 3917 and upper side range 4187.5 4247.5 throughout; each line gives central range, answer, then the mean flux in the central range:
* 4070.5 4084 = -0.108 mag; 30.5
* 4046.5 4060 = -0.158 mag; 31.3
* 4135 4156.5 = -0.119 mag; 32.5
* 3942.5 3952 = 0.100 mag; 22.5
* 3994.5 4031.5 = -0.207 mag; 31.7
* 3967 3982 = 0.370 mag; 18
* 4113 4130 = -0.175 mag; 33.6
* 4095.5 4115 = -0.059 mag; 29.8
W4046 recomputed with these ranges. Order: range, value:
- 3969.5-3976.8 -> 15.8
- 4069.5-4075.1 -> 29.7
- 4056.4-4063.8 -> 29.8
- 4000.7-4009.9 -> 30.6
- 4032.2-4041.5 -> 31.5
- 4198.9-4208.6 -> 31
